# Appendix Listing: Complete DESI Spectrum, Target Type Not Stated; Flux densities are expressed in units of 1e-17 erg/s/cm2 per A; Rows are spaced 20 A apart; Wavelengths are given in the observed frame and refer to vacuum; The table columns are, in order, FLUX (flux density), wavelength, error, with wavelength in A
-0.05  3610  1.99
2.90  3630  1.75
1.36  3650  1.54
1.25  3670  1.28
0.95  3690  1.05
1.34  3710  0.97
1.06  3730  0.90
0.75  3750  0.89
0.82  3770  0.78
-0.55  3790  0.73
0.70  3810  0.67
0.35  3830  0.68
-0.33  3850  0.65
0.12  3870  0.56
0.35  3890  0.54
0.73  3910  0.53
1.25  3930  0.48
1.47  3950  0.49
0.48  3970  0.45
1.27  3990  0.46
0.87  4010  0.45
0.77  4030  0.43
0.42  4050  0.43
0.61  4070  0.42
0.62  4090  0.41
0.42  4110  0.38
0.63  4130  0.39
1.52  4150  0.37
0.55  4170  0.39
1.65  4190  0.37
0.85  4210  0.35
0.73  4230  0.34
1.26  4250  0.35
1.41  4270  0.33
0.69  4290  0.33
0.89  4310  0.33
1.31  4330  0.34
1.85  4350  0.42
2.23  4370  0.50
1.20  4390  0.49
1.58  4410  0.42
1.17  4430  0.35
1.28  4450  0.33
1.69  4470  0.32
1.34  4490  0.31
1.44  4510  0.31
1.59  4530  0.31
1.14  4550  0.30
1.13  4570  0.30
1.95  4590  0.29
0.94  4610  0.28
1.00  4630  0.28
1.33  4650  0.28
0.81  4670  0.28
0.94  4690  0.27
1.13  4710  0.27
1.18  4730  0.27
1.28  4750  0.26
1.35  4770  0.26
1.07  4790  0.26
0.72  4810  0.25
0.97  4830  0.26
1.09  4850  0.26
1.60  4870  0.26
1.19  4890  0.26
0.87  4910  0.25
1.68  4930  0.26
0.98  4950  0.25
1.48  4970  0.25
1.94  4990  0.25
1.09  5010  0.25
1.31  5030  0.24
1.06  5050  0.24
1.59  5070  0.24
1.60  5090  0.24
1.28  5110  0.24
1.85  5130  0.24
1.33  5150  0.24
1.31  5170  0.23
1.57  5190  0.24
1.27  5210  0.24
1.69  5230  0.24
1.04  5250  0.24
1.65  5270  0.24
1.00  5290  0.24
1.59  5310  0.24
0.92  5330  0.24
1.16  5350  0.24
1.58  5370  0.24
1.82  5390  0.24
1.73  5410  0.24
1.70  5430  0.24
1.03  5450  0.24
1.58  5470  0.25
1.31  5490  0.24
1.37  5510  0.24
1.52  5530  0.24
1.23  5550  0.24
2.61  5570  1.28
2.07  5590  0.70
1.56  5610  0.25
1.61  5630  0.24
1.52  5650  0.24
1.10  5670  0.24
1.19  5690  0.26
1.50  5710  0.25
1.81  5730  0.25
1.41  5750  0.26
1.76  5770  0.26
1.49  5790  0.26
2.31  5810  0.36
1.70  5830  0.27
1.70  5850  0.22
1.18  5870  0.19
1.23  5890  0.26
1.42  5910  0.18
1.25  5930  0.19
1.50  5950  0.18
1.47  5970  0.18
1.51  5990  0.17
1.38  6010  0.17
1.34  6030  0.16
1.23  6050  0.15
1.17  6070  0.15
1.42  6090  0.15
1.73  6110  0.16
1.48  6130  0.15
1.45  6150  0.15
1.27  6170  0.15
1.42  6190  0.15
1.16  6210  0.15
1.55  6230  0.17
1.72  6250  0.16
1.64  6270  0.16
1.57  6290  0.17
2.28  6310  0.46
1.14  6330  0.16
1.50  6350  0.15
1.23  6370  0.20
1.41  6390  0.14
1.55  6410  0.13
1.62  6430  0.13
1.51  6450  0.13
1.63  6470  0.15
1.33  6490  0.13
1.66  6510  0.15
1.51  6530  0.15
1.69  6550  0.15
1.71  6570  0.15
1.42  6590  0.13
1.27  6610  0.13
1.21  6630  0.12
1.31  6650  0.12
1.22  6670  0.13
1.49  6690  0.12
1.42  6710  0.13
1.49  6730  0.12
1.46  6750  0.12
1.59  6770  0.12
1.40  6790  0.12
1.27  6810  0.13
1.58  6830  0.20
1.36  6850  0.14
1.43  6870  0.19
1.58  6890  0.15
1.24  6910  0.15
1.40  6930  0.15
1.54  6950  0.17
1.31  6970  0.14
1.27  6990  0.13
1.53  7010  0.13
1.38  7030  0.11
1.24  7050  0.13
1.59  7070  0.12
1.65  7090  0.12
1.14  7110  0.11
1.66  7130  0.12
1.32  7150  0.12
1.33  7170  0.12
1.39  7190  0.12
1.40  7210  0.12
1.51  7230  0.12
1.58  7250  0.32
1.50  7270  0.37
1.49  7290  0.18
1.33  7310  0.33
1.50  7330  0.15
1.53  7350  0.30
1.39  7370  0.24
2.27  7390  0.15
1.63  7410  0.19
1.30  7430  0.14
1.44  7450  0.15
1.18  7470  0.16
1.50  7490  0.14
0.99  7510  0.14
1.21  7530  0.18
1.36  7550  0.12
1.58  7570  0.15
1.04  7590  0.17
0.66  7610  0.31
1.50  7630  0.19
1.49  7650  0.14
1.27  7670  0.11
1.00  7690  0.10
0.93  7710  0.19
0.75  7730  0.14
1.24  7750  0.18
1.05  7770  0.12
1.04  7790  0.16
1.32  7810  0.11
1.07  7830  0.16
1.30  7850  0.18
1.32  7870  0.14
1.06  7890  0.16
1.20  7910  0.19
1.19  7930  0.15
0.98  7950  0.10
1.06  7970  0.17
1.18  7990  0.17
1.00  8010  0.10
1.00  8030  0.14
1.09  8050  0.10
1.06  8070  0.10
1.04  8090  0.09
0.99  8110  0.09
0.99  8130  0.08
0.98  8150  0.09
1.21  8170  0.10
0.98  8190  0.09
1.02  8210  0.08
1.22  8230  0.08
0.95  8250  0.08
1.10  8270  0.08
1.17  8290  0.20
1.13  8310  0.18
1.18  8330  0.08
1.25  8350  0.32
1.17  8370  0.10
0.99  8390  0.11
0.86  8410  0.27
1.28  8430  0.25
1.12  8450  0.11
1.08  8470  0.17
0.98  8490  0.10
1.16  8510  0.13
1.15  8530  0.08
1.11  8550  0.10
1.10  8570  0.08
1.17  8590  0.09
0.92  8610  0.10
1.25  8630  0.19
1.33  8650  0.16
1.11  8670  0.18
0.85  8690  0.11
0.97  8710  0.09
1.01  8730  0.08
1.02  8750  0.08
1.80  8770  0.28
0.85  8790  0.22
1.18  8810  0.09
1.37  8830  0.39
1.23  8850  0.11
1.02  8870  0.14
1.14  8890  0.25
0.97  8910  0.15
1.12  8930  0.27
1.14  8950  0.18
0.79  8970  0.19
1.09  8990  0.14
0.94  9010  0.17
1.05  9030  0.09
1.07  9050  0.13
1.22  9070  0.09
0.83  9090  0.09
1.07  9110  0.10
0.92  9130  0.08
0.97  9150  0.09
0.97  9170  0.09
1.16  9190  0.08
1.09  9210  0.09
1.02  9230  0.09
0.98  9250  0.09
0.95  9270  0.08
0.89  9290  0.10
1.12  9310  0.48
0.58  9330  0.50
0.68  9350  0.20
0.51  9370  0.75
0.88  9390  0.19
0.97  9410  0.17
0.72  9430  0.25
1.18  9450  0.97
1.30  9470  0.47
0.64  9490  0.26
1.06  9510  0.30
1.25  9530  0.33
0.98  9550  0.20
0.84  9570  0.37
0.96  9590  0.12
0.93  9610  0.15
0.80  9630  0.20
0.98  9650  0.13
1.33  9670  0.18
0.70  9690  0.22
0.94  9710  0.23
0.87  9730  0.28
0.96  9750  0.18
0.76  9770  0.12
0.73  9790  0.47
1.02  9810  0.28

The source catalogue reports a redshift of 0.125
